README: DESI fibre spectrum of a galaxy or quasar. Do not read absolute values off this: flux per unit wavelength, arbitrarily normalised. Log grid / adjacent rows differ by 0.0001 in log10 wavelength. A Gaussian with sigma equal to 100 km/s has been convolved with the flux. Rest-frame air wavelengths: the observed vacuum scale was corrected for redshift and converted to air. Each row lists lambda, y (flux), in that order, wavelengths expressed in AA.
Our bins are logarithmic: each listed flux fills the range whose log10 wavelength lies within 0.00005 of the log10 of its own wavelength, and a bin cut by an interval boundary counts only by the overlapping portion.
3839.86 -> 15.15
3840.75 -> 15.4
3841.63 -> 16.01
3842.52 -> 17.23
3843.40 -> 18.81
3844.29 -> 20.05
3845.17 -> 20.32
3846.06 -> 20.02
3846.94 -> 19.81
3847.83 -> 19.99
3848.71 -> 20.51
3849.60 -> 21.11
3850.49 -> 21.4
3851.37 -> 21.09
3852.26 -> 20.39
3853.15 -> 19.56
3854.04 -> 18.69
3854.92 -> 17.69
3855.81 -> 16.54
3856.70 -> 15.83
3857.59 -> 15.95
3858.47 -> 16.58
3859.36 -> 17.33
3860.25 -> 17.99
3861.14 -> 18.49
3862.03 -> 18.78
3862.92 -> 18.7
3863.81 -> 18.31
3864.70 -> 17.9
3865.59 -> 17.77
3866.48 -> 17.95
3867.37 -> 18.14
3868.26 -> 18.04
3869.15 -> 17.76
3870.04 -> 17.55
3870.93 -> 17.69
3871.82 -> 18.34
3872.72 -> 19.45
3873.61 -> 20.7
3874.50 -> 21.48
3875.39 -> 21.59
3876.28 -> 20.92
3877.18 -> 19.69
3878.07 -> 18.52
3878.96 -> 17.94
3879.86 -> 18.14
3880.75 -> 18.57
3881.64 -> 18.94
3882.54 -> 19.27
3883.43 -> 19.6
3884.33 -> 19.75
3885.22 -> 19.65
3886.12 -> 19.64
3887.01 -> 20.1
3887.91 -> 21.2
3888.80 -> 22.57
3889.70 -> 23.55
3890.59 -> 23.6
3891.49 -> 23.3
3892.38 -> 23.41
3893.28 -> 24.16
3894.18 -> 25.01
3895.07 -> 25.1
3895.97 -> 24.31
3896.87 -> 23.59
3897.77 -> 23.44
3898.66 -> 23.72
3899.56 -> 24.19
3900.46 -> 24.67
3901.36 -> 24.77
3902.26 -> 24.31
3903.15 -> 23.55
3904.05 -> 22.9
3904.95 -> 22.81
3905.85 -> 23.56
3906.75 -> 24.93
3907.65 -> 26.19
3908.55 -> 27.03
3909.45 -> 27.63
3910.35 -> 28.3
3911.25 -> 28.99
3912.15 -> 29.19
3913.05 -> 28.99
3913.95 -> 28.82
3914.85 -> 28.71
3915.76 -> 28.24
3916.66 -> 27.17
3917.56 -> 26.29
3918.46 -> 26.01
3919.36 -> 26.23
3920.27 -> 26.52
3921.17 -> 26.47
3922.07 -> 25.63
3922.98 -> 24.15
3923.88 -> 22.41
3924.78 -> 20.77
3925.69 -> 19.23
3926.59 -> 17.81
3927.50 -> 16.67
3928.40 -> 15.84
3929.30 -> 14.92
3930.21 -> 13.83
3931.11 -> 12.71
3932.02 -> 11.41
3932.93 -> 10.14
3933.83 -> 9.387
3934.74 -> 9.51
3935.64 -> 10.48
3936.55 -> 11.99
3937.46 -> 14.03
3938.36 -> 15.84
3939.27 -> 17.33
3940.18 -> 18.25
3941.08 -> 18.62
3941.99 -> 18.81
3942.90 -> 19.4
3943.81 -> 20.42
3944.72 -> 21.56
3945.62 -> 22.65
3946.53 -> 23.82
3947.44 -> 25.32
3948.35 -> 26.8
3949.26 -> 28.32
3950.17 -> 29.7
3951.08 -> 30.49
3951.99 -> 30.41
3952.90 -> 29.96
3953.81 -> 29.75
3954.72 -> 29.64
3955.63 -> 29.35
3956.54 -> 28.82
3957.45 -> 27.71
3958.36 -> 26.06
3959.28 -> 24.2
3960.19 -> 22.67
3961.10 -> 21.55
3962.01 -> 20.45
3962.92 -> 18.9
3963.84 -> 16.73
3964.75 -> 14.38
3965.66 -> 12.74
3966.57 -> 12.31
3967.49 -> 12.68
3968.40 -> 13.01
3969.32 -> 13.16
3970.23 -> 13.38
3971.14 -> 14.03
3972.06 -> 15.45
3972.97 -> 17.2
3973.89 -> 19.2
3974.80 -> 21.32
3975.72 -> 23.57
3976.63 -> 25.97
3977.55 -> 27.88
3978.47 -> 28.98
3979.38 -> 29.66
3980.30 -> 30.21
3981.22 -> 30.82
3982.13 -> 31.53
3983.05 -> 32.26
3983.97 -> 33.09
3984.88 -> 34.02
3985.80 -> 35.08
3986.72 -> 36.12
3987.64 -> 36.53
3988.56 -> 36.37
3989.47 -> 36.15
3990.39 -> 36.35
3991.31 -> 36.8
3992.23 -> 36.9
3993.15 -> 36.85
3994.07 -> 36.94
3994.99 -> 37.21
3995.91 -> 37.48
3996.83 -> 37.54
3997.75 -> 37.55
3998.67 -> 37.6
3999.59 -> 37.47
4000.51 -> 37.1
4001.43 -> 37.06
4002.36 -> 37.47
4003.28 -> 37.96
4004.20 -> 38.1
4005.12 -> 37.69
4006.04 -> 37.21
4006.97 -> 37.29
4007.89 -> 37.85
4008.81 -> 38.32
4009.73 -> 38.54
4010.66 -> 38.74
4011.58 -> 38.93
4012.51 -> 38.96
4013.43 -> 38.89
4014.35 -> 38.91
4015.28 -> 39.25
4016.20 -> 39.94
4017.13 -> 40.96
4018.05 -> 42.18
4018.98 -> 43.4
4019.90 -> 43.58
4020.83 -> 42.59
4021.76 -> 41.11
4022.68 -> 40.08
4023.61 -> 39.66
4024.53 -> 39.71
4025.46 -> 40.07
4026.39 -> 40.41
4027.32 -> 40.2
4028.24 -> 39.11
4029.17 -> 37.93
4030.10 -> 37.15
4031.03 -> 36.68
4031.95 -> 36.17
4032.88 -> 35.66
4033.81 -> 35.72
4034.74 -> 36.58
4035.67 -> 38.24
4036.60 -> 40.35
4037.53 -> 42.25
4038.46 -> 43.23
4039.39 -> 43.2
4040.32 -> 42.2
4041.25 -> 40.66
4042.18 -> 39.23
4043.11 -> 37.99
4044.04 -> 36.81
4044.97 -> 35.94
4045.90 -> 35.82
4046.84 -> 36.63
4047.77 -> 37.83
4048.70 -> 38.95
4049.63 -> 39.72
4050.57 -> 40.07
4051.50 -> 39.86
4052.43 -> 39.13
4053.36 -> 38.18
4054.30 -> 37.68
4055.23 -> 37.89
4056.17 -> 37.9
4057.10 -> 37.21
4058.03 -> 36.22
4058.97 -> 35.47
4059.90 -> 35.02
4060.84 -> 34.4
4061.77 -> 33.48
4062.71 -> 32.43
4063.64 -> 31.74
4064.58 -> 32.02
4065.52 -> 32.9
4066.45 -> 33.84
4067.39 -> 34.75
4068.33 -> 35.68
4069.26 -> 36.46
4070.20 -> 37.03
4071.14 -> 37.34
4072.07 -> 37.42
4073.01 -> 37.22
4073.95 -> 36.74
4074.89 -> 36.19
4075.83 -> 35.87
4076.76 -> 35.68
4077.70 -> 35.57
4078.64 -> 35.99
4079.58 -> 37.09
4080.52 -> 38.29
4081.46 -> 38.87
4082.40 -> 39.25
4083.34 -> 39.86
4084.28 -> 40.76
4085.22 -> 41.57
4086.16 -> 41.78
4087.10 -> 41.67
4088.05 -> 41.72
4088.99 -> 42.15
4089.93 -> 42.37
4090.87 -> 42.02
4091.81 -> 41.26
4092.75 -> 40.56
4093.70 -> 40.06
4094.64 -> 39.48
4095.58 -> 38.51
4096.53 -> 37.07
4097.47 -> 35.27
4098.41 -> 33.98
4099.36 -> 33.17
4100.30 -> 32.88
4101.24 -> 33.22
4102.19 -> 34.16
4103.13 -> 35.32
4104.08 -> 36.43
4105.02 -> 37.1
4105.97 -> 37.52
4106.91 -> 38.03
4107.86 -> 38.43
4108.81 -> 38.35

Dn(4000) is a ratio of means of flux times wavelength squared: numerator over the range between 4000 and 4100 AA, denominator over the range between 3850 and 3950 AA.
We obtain 2.0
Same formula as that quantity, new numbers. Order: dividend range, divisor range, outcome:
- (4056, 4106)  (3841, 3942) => 1.99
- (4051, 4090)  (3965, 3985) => 1.76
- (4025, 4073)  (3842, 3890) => 2.15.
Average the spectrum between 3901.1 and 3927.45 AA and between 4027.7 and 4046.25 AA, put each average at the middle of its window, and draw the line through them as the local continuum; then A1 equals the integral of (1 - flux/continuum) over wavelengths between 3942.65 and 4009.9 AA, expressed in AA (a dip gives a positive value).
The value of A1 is 7.7 AA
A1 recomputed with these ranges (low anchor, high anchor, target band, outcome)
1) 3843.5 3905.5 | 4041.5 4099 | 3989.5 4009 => -3.8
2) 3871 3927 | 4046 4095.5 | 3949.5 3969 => 3.7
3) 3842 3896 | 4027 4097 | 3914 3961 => 7.7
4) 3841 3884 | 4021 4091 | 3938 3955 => 2.0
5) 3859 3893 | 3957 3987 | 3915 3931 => -0.8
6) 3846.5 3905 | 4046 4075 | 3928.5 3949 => 7.2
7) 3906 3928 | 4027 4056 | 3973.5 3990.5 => 0.9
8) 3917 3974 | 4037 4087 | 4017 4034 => -4.1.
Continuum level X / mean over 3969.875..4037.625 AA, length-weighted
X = 35.4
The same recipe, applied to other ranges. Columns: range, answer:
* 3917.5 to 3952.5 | 20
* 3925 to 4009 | 25.6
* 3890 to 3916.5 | 25.4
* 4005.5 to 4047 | 39.2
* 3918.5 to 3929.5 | 21.7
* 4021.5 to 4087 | 37.7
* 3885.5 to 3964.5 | 22.7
